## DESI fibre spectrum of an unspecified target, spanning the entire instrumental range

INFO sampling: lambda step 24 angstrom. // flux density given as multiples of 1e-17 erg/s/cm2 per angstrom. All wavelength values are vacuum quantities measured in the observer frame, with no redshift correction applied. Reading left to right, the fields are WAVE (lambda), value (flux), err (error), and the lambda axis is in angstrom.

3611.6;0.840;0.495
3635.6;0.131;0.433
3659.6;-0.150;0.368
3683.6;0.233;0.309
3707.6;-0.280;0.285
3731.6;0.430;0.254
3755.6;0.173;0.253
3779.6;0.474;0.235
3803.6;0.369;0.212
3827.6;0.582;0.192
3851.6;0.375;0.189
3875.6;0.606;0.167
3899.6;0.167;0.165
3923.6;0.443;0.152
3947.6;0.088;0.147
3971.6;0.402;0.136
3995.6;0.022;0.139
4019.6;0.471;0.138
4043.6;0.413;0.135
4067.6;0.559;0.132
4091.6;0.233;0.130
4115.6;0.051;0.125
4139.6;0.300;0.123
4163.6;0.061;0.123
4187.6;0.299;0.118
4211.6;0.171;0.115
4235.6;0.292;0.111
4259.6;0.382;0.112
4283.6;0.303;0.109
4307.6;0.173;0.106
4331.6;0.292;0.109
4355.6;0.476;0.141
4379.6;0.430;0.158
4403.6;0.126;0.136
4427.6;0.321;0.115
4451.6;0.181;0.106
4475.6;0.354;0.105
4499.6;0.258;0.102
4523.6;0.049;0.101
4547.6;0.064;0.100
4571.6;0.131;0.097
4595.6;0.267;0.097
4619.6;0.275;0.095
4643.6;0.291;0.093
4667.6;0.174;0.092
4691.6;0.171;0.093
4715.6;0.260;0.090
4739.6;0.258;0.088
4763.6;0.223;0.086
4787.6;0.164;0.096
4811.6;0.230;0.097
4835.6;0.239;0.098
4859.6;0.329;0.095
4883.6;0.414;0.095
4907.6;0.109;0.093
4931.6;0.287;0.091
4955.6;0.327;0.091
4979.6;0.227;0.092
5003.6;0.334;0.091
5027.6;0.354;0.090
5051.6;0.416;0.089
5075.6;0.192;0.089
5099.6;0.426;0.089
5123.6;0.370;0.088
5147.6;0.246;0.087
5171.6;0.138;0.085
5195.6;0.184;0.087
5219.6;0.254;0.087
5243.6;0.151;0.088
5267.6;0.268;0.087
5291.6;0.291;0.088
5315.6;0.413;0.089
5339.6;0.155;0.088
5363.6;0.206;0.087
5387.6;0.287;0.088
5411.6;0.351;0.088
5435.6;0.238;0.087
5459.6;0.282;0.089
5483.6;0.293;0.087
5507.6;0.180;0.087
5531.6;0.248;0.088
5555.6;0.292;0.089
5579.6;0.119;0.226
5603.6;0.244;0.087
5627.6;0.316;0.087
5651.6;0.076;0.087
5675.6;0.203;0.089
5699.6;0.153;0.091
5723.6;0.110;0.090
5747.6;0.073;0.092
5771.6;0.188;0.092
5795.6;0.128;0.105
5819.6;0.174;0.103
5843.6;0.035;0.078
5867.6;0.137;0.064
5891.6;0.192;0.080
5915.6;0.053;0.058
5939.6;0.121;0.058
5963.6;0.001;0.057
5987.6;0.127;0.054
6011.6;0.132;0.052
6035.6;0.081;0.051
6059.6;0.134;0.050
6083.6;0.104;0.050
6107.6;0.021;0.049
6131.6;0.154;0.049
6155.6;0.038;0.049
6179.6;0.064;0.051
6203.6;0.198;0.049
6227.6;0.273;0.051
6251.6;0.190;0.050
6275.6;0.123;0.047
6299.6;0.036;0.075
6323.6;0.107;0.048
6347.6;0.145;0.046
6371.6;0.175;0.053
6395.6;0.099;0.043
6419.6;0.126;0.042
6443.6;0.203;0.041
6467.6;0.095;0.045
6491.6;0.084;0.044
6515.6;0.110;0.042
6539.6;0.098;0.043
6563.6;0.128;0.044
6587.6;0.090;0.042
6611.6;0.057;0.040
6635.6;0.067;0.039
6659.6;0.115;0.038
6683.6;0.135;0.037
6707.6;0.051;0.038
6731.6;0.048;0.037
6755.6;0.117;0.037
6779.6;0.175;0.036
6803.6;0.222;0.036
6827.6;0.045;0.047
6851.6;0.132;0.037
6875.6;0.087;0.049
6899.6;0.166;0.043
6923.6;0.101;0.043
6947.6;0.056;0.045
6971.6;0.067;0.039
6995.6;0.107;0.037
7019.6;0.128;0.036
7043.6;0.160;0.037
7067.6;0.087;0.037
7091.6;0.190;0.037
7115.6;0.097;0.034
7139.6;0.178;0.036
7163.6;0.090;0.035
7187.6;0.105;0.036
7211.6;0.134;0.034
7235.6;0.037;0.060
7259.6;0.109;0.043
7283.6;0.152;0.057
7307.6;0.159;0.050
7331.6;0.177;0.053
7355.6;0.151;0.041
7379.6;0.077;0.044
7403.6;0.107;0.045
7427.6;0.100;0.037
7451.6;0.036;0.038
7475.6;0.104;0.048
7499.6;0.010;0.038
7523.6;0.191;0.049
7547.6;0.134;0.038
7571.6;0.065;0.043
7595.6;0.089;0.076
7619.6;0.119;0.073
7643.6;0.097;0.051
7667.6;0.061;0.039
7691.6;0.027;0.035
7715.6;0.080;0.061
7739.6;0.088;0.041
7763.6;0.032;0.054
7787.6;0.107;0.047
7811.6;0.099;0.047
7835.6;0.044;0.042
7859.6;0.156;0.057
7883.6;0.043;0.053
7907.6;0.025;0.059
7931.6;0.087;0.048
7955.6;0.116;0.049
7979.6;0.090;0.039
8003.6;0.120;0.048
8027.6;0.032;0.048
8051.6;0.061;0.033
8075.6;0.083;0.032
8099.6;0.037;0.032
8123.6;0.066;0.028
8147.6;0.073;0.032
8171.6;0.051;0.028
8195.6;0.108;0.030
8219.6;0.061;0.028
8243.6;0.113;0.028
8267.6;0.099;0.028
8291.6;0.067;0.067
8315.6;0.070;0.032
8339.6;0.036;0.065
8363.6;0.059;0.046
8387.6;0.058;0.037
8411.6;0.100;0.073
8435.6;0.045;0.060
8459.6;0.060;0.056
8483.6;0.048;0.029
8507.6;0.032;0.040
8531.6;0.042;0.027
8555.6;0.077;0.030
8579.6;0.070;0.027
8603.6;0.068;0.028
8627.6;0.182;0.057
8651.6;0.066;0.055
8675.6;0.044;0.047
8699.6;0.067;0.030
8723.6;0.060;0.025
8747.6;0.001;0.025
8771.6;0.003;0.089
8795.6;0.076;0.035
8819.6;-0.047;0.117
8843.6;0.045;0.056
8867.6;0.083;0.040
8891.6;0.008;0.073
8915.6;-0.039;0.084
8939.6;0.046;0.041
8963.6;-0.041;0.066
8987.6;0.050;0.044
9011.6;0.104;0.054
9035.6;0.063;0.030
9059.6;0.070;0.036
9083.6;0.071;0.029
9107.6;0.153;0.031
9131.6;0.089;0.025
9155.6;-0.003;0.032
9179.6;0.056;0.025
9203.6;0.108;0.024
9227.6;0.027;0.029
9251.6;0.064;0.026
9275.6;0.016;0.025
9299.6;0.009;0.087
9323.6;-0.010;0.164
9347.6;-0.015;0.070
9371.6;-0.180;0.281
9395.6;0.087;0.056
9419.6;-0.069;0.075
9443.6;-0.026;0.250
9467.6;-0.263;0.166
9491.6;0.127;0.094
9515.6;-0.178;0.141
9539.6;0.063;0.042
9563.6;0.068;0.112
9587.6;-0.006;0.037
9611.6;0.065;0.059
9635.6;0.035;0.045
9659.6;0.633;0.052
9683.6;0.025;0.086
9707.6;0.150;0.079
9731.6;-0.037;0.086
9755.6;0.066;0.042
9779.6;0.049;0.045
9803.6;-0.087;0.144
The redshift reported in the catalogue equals 1.590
